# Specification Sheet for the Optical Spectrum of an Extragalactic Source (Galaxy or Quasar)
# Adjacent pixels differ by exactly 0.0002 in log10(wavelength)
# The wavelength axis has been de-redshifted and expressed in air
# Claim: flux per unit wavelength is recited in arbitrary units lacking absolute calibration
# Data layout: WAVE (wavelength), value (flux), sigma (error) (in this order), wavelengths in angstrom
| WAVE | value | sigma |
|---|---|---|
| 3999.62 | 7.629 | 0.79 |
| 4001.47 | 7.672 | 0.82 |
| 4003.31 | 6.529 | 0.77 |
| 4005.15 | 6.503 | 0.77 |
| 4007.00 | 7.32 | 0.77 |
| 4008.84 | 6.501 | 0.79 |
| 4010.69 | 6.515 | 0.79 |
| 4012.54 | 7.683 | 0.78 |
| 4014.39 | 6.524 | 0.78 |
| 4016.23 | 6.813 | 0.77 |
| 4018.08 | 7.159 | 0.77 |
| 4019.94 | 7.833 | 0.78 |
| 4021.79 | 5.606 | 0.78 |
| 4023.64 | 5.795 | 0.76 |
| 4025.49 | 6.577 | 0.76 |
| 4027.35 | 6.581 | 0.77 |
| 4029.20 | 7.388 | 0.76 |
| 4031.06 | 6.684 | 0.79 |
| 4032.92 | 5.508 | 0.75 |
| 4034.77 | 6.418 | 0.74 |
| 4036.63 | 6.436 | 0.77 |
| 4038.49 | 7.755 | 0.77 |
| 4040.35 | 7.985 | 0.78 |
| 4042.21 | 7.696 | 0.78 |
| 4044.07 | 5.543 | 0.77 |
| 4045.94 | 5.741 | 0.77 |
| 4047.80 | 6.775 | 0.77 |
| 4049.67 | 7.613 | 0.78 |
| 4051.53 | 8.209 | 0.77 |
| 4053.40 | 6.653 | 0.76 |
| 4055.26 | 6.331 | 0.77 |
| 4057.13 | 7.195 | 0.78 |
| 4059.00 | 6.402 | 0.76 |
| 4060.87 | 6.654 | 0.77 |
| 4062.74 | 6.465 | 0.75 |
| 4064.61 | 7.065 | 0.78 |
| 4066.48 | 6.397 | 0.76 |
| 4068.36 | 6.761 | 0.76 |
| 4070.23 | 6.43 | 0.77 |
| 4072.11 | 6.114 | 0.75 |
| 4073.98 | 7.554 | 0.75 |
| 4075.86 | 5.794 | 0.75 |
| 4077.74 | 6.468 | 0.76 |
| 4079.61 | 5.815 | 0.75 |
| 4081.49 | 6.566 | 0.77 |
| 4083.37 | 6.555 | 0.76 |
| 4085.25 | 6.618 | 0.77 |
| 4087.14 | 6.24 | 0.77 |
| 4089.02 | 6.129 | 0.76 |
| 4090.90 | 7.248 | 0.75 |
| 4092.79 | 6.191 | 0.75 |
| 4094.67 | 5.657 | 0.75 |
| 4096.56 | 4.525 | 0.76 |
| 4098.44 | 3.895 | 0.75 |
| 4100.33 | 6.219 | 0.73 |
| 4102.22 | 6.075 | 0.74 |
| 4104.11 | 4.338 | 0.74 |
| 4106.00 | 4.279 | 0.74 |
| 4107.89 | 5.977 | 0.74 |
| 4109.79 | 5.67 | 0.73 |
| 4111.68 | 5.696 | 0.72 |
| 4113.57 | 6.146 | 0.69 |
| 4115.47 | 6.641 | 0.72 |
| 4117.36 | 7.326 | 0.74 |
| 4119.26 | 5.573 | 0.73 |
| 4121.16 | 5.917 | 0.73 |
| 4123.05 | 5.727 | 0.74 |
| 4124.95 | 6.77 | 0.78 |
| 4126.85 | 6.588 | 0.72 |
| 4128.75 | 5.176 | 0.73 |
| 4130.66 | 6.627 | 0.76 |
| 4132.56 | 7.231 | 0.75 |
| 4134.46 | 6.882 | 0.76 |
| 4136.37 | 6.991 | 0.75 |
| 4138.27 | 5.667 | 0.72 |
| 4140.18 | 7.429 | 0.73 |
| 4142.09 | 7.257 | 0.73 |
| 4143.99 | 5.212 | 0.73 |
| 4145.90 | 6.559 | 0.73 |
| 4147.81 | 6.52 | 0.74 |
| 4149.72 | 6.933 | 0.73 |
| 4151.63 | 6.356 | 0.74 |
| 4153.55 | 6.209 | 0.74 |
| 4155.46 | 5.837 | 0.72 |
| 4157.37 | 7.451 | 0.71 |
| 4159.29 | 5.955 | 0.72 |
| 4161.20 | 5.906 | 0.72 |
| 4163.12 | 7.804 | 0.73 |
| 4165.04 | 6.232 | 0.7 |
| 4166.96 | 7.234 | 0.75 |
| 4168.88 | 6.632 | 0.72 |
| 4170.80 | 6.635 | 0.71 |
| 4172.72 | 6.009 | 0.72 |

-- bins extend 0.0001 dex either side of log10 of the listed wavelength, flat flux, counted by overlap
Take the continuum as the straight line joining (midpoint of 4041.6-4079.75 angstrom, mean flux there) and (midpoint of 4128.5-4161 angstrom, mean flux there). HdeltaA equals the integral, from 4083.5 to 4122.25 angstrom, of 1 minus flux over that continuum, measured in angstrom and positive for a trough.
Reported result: 4.4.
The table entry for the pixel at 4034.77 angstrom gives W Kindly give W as 6.418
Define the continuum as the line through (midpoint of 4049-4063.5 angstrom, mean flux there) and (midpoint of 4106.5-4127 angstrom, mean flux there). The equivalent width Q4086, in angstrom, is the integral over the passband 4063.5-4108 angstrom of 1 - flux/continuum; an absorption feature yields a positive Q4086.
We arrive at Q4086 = 3.5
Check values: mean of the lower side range 6.94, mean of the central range 6.04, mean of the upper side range 6.13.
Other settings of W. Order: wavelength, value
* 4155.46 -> 5.837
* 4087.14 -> 6.24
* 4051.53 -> 8.209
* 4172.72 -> 6.009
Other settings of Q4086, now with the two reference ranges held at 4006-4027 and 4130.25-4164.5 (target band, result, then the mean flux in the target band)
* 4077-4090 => 0.6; 6.35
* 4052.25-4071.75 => 0.2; 6.64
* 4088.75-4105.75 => 2.9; 5.51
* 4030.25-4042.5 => -0.3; 6.89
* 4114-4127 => 0.6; 6.34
